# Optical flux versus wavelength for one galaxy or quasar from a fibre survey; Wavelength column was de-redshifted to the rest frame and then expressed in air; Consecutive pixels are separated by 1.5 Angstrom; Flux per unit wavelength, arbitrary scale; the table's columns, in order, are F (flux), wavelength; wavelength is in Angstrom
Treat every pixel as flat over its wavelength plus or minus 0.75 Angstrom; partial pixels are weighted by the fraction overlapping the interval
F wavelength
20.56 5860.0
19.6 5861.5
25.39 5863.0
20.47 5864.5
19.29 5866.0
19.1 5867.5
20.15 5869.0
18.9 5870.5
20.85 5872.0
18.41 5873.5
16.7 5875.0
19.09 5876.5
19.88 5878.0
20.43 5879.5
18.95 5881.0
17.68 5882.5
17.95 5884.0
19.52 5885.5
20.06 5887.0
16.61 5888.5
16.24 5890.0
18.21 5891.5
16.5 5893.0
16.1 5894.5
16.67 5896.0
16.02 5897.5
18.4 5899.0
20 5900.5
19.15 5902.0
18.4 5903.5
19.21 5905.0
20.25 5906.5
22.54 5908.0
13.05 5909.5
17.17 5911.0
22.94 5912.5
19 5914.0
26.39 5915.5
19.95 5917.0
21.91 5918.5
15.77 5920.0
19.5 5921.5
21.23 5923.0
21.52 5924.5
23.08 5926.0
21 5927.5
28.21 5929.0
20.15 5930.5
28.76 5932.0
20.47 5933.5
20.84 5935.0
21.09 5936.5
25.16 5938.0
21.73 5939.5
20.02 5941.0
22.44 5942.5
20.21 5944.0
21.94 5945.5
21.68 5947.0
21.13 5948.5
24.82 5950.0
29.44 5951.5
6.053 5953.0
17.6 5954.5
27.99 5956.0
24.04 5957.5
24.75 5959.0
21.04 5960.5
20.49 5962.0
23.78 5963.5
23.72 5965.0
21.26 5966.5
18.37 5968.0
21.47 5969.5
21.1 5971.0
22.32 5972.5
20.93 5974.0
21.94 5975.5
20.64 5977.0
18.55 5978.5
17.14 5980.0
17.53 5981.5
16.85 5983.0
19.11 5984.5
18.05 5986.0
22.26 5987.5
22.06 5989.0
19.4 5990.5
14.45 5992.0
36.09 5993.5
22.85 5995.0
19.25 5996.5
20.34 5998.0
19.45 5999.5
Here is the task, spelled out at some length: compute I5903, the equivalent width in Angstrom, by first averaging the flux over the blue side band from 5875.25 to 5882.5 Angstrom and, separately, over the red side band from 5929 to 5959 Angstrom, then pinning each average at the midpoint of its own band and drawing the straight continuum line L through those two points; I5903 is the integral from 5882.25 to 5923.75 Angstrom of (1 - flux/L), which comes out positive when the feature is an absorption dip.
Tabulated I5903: 3.0 Angstrom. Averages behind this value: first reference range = 19.2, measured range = 18.8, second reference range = 22.1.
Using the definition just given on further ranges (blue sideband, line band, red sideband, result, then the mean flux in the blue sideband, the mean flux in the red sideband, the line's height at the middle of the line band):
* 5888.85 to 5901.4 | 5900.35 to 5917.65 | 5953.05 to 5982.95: -1.81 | 17.3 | 20.8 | 17.9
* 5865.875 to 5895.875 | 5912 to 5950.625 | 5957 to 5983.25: -4.05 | 18.5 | 20.9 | 19.9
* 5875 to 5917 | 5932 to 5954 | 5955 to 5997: -1.29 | 18.7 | 21.3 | 20.3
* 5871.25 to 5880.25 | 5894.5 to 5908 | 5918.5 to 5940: 1.30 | 19.2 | 22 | 20.6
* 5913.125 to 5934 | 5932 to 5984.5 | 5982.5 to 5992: -1.81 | 21.9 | 19.3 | 20.5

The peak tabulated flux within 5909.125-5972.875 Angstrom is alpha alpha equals 29.44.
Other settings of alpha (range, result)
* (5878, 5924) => 26.39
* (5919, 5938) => 28.76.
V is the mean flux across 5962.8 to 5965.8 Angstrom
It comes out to 23.7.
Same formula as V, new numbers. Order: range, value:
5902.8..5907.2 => 19.3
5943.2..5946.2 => 21.1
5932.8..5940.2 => 21.9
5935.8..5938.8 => 23.1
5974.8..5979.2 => 20.4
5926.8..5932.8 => 24.5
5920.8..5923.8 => 20.4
